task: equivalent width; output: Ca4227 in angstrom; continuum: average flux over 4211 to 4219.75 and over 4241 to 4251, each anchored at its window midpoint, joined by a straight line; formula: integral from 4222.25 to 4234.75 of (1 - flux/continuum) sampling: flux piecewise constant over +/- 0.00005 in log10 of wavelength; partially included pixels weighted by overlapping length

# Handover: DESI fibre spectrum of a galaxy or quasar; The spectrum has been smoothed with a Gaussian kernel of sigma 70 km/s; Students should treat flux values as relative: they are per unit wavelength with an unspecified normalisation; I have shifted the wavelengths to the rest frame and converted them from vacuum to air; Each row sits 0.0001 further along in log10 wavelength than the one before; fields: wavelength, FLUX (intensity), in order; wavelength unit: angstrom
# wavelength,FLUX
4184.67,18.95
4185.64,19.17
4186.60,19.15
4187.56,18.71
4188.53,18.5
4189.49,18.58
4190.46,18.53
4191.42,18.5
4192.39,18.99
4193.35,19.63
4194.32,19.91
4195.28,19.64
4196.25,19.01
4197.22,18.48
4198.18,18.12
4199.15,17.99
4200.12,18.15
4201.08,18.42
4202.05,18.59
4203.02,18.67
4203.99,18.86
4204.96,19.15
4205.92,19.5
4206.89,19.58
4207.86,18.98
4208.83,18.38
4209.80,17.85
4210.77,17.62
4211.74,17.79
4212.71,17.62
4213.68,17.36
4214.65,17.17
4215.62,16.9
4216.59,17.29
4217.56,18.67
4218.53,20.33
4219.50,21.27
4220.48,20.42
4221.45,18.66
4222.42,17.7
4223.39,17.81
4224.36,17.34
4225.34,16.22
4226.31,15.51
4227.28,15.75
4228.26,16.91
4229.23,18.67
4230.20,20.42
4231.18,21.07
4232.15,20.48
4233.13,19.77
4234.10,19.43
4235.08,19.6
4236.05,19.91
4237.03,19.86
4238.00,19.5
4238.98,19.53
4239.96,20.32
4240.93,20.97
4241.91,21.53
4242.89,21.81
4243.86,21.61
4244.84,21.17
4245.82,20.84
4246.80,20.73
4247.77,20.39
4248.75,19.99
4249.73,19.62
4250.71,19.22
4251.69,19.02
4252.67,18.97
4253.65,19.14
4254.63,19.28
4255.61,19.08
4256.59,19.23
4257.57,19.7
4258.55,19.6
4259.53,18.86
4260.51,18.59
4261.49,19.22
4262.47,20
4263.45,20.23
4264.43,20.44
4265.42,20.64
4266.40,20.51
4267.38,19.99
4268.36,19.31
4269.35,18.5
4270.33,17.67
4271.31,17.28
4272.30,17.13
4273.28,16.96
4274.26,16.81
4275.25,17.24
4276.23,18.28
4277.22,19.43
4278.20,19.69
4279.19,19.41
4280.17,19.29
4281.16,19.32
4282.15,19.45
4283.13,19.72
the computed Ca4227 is 0.7 angstrom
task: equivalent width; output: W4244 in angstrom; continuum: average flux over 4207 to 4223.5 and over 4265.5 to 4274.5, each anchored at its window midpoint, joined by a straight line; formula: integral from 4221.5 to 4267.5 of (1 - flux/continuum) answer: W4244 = -2.72 angstrom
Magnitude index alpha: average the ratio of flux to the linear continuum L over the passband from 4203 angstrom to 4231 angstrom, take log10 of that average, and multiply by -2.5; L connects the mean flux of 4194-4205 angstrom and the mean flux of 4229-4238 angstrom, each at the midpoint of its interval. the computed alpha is 0.06 mag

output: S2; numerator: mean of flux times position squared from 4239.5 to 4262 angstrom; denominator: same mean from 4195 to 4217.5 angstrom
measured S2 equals 1.11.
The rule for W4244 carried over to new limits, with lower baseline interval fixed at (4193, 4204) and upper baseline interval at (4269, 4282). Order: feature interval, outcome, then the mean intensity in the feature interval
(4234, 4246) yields -1.3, 20.5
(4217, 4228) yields 0.3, 18.1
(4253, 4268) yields -1.0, 19.6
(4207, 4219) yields 0.4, 18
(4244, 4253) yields -0.8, 20.1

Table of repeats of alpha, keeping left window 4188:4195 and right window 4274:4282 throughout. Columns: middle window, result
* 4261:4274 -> -0.01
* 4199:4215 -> 0.03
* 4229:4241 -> -0.06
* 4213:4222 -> 0.01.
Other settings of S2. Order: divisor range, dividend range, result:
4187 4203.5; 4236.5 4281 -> 1.07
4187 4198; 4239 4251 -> 1.12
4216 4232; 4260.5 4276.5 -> 1.04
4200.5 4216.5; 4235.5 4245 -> 1.15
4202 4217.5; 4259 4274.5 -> 1.07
